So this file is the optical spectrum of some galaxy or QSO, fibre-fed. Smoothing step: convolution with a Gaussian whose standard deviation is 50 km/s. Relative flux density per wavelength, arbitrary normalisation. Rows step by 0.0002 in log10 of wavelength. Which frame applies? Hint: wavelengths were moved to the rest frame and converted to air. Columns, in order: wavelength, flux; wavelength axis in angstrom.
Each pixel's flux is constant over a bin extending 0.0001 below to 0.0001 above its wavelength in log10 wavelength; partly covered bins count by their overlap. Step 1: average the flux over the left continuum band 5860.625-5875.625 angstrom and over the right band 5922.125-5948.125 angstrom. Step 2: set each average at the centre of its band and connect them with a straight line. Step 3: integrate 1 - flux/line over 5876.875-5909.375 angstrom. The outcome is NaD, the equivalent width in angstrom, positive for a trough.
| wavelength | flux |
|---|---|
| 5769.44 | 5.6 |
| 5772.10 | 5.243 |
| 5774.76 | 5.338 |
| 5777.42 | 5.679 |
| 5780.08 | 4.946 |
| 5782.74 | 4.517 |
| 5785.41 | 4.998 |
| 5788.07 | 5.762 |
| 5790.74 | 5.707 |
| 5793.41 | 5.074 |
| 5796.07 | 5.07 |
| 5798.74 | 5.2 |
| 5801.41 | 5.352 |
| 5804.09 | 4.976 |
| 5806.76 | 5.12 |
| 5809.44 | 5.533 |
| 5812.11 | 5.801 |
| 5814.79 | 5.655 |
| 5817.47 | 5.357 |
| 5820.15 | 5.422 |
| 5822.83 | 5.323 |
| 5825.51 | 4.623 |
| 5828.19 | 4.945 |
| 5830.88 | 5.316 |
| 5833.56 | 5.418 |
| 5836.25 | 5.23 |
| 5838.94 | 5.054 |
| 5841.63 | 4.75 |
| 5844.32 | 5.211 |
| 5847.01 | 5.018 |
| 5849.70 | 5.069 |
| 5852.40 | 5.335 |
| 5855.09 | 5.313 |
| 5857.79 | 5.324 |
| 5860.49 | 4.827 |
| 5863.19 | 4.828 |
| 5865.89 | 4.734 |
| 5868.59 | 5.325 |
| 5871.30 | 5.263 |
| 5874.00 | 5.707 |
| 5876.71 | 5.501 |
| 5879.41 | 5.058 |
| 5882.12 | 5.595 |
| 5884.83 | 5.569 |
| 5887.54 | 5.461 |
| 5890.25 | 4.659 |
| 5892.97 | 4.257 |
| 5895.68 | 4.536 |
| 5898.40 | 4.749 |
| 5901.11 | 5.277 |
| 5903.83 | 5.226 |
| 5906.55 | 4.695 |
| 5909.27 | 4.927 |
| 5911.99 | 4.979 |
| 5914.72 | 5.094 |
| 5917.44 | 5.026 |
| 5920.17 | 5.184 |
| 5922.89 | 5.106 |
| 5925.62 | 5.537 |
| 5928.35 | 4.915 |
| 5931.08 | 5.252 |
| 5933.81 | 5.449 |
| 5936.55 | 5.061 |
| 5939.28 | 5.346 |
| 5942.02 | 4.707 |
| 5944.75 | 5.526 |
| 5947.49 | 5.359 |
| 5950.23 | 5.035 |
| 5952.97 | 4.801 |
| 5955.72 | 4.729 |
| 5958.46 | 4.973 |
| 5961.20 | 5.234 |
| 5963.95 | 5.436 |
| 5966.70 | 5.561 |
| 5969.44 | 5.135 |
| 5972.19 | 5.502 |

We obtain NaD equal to 1.0 angstrom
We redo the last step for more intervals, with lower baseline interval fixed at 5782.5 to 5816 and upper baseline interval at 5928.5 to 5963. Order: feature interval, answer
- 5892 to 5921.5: 1.47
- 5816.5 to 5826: 0.11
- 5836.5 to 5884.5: 0.46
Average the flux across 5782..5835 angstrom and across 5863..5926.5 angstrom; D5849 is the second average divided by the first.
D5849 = 0.97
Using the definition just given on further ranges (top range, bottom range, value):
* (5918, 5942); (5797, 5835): 0.98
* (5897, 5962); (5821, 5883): 0.99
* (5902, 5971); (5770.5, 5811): 0.98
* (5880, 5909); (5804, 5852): 0.96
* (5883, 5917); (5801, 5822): 0.92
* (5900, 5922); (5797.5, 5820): 0.94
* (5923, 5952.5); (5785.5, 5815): 0.97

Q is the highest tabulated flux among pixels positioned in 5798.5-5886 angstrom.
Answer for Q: 5.801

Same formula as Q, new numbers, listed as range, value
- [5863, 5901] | 5.707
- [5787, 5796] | 5.762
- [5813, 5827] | 5.655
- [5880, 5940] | 5.595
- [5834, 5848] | 5.23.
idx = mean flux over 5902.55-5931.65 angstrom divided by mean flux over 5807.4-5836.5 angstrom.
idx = 1.0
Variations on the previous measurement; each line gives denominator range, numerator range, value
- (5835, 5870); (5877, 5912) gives 0.99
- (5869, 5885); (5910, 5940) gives 0.95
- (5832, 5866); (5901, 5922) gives 0.99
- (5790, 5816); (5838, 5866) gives 0.95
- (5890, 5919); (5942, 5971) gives 1.06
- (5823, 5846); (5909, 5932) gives 1.01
